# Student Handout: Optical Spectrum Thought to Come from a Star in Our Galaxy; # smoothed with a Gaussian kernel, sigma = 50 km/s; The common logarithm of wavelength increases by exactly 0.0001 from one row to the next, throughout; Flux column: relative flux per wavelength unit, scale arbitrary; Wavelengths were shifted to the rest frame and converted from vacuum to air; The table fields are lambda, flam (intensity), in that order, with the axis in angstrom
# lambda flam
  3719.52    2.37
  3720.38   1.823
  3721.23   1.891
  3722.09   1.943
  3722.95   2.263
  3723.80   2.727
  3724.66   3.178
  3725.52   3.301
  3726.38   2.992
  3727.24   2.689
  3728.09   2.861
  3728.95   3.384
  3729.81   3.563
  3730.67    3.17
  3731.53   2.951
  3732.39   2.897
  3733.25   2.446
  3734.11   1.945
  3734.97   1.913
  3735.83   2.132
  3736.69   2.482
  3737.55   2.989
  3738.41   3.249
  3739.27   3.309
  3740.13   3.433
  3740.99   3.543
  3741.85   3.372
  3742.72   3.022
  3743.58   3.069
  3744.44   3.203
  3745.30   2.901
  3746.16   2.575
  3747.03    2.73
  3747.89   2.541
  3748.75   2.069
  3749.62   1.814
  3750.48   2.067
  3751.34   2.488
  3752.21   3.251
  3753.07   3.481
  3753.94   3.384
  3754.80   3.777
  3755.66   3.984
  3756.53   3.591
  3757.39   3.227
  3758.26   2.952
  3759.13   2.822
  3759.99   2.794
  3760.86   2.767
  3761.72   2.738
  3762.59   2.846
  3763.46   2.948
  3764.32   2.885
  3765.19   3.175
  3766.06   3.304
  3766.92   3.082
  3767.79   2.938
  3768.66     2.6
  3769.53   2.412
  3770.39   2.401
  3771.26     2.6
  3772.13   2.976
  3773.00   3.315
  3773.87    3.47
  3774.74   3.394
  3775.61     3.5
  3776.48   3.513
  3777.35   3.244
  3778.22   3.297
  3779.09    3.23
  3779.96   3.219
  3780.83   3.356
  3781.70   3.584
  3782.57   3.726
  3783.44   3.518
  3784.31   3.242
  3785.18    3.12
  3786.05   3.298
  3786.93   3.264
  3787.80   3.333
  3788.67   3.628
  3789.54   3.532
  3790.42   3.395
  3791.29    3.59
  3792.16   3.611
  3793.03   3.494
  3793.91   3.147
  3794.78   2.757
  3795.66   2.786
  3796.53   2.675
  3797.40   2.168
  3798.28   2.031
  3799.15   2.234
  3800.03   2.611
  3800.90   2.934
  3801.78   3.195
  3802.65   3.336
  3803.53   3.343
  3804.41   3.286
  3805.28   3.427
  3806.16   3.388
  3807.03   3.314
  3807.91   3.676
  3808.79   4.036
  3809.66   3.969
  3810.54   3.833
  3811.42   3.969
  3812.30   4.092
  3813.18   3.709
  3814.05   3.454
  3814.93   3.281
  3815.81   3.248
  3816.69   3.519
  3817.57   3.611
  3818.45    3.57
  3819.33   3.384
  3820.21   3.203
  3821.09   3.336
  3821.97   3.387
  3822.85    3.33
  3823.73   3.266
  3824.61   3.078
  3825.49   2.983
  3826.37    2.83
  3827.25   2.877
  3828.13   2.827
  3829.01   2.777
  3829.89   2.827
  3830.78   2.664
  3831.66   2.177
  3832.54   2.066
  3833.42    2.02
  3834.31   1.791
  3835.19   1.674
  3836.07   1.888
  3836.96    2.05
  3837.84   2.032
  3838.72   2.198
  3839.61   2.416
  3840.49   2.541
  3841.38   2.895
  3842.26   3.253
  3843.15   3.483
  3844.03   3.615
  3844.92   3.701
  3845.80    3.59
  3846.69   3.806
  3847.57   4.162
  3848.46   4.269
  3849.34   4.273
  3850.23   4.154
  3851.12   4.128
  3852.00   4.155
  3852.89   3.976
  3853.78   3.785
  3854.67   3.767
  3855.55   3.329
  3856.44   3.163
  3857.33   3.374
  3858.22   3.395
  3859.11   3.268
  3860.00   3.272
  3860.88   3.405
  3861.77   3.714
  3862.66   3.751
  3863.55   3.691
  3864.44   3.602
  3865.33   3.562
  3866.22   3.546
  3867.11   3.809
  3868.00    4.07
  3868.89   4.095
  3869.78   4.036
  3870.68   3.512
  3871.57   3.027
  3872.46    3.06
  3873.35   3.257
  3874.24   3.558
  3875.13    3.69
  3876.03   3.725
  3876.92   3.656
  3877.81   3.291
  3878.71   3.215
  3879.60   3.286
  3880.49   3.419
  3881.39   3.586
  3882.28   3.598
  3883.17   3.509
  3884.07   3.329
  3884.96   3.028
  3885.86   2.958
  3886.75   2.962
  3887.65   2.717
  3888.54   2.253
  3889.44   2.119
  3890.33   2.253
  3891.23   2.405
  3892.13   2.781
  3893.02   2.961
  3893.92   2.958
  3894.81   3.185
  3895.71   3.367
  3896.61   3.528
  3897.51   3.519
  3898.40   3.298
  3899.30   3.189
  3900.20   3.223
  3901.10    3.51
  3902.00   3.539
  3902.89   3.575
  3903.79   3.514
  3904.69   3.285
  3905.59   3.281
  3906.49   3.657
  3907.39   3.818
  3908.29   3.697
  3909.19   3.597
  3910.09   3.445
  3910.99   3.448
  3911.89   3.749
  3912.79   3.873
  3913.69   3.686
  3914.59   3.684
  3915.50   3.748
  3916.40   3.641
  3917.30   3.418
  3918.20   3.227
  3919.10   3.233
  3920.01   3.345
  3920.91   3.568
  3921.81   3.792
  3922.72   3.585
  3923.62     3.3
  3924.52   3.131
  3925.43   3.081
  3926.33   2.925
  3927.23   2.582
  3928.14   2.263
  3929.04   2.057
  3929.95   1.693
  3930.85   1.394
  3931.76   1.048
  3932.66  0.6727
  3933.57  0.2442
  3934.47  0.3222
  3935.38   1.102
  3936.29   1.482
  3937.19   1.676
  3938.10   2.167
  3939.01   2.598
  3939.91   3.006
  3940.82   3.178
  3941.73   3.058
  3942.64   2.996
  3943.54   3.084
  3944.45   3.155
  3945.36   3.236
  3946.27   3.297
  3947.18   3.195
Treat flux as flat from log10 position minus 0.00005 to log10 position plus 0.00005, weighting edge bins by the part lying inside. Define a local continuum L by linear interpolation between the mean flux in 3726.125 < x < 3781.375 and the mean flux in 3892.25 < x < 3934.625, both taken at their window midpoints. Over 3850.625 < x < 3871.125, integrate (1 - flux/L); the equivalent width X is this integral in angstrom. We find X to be -4.3 angstrom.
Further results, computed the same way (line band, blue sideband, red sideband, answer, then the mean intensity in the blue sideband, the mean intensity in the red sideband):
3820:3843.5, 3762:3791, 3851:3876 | 5.42 angstrom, 3.19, 3.6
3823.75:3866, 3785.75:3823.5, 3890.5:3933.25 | 1.01 angstrom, 3.31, 3.12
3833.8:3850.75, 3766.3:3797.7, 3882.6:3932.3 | 0.59 angstrom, 3.18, 3.12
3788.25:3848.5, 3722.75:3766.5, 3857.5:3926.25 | 1.06 angstrom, 2.93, 3.38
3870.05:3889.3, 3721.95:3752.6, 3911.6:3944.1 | -4.07 angstrom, 2.8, 2.65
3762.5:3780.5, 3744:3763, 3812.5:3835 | -0.83 angstrom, 2.91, 3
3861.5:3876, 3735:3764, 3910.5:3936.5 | -4.55 angstrom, 2.94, 2.68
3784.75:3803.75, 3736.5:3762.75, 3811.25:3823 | 1.48 angstrom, 2.99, 3.5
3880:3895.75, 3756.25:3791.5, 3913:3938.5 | -1.64 angstrom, 3.16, 2.51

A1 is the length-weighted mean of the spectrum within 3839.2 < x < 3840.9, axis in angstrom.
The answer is 2.48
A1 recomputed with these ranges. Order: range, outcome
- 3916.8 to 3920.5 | 3.31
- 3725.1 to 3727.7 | 3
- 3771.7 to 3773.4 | 3.14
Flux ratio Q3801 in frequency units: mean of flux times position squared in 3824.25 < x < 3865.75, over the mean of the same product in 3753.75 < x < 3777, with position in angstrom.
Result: 1.07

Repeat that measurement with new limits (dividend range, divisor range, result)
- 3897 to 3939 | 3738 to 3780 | 1.04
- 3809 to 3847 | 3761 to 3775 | 1.07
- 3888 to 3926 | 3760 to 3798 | 1.13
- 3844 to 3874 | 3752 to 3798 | 1.21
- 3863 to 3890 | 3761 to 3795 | 1.11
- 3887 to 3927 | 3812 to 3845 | 1.18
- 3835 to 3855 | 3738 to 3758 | 1.15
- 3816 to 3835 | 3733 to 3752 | 1.13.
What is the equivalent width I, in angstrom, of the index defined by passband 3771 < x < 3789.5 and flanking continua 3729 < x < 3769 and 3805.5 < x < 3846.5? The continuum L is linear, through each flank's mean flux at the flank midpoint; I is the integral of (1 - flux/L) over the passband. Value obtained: -2.2 angstrom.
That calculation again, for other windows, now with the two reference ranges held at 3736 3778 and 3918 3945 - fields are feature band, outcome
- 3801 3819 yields -4.6 angstrom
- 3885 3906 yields -4.3 angstrom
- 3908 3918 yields -4.6 angstrom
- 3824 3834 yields 0.4 angstrom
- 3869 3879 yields -3.3 angstrom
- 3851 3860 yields -3.1 angstrom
